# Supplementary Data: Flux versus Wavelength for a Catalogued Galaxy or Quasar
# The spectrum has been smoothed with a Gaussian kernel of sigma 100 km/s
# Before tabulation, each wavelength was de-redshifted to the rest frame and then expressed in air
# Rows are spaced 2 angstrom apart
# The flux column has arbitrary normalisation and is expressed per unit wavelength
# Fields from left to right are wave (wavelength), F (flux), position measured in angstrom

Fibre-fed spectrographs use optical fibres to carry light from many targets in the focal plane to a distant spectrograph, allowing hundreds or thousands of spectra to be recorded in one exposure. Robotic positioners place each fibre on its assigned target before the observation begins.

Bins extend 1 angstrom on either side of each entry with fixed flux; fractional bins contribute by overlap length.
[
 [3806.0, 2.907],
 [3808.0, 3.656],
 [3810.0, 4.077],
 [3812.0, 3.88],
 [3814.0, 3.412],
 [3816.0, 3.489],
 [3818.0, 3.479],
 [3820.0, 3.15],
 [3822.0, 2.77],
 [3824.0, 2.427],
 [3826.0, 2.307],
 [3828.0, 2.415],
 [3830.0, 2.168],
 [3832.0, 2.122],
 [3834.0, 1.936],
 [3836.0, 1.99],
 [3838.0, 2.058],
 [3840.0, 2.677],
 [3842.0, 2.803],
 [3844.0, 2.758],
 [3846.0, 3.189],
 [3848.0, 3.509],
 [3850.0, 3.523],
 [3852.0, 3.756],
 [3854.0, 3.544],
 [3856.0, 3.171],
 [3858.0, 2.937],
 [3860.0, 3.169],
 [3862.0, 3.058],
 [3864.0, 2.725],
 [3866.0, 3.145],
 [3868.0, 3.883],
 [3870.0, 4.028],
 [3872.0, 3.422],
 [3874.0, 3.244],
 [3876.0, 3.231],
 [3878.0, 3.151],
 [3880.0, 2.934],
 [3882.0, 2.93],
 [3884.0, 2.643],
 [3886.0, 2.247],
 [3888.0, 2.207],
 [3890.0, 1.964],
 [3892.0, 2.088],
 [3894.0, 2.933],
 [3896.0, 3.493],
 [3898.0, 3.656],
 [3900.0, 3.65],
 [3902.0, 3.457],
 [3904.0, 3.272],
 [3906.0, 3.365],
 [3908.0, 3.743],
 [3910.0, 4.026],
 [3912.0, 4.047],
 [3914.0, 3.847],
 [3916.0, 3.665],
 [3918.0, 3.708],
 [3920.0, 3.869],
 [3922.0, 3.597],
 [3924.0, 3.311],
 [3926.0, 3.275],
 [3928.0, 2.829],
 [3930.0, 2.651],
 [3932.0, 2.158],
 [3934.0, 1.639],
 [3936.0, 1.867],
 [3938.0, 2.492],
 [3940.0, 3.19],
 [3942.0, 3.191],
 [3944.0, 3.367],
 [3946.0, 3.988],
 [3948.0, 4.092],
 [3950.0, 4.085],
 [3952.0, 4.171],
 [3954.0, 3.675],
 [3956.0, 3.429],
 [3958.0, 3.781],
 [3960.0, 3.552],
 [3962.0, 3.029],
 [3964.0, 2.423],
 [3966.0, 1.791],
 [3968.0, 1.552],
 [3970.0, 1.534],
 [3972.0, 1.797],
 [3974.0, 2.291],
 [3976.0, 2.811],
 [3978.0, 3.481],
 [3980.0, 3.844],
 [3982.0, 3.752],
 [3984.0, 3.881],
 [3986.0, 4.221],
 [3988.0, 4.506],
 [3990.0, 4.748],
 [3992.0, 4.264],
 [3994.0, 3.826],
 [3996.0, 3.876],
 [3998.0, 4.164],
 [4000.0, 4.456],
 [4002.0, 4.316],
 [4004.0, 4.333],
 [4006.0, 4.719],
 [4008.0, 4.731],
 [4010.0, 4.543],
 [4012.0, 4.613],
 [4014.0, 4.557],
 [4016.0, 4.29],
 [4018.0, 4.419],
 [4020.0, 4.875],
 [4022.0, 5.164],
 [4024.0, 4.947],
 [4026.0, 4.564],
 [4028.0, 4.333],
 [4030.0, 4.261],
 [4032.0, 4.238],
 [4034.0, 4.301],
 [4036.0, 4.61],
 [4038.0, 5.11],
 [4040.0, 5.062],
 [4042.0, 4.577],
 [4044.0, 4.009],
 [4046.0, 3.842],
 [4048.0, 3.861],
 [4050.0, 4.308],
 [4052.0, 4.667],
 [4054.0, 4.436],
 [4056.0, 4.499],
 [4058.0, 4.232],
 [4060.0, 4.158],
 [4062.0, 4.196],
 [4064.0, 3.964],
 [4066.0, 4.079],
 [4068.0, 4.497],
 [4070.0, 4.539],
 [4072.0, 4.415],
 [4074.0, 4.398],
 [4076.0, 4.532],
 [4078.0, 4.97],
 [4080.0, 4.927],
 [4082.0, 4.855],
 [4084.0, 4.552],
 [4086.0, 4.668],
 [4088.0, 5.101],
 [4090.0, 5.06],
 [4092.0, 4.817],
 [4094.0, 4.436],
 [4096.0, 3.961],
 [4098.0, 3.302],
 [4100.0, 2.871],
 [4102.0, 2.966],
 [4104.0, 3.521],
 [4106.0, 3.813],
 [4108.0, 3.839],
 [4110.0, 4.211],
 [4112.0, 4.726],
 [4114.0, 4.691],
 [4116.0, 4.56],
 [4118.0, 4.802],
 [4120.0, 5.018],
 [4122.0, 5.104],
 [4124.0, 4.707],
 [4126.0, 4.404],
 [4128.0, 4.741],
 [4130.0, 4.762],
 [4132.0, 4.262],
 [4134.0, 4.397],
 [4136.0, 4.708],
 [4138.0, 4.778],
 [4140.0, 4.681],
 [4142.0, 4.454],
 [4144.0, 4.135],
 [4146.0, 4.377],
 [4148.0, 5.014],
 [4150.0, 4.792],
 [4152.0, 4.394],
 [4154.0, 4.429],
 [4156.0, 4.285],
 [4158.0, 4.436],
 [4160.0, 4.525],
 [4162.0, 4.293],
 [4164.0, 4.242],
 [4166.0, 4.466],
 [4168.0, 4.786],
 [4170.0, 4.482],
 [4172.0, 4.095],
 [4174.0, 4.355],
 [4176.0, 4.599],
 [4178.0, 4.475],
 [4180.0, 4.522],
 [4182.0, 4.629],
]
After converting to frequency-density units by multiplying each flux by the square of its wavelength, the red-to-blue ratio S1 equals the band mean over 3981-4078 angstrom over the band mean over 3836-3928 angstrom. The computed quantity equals 1.48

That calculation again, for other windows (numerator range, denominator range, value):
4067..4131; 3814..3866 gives 1.76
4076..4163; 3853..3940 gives 1.59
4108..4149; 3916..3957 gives 1.56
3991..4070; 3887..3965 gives 1.43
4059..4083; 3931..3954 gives 1.52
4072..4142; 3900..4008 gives 1.40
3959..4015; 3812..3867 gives 1.35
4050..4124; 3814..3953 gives 1.57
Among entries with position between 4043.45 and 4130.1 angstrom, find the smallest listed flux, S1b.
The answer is 2.871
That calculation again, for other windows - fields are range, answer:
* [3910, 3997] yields 1.534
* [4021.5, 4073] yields 3.842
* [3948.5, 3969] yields 1.552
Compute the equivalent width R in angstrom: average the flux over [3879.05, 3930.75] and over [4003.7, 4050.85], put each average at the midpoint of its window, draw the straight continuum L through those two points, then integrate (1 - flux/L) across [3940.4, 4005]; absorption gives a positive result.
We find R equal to 7.12 angstrom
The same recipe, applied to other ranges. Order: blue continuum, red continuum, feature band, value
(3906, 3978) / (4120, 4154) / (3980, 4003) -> -4.5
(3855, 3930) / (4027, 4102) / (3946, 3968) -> 1.8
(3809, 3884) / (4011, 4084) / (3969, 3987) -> 4.2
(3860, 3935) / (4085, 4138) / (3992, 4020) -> -4.5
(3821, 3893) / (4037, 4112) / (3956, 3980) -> 6.3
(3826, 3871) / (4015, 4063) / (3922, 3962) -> 5.2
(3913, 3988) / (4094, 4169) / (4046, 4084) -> -4.7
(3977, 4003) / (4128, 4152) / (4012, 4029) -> -1.8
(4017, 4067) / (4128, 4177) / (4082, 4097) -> -0.7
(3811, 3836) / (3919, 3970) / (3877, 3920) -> -3.8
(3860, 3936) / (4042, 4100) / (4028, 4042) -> -1.5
